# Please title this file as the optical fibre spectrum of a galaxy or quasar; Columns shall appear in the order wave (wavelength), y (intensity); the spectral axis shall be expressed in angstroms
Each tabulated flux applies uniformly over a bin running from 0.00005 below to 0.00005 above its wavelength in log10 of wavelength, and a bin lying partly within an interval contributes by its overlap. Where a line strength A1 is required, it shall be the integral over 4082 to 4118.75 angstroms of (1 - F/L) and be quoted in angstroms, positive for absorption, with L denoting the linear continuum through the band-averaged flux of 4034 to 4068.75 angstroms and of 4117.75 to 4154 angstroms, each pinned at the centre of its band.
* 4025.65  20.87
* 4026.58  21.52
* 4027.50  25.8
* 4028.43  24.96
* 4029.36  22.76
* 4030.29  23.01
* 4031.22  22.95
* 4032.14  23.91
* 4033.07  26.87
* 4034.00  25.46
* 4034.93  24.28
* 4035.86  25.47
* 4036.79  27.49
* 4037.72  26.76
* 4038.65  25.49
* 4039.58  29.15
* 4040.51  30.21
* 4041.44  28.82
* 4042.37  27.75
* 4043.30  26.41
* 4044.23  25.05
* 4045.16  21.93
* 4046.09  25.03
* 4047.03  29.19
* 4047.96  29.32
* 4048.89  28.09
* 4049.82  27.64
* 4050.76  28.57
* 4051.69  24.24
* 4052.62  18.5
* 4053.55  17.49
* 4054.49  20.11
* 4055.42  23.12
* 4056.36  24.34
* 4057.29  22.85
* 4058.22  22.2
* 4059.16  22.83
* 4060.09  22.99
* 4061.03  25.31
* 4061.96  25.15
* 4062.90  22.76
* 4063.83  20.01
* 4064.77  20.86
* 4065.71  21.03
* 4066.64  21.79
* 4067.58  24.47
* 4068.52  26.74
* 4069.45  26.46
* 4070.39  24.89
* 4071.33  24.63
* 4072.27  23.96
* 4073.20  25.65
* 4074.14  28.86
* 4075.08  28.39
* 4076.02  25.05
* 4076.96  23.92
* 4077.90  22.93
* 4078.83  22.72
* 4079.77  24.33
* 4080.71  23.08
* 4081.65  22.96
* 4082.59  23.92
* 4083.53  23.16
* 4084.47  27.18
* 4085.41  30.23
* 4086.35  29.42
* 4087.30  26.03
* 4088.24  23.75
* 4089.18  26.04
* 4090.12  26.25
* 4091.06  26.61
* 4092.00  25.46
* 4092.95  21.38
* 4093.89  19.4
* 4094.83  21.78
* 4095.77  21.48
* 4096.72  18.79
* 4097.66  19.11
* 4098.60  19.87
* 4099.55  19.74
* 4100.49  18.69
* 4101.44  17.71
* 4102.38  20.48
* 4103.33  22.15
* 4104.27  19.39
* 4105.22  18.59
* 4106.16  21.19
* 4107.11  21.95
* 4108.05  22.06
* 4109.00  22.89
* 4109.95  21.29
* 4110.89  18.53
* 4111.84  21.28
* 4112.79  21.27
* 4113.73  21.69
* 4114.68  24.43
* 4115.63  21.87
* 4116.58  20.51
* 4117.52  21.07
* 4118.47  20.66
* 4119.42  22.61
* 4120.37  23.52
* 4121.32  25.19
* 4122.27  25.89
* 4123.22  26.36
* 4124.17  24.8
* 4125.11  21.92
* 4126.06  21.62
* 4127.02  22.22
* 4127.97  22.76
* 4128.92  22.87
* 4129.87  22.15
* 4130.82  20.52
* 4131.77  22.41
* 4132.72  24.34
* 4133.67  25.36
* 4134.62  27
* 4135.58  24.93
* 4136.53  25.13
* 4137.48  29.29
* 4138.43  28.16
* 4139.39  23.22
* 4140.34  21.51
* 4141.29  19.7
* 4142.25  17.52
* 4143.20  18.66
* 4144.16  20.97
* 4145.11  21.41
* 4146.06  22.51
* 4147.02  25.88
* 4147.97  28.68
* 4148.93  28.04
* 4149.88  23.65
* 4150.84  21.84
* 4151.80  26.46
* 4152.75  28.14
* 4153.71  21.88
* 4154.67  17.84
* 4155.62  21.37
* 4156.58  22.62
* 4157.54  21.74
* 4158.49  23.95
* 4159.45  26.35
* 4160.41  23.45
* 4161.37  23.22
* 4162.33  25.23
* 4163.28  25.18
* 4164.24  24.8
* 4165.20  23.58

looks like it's 2.8 angstroms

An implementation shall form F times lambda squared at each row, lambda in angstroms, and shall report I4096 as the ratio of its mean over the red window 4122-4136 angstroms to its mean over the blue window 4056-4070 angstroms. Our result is 1.0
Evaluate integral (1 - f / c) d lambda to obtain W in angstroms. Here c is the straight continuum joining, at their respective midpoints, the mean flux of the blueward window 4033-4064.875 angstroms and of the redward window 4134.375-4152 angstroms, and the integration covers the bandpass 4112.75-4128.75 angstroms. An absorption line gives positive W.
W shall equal 0.8 angstroms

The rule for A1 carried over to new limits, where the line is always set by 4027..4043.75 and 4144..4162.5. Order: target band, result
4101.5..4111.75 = 1.62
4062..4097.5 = 1.35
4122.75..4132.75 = 0.59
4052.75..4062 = 1.15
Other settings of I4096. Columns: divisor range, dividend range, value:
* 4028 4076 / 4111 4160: 0.97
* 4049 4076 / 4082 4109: 0.96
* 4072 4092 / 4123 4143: 0.94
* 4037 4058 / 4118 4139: 0.98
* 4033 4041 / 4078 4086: 0.94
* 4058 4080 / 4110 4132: 0.95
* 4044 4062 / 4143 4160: 1.02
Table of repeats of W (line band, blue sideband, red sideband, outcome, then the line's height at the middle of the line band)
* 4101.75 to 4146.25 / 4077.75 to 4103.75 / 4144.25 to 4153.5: 3.1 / 24.1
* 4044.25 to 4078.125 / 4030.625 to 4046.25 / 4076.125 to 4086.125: 1.4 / 25.3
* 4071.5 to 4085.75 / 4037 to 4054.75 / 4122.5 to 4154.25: 0.0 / 25.1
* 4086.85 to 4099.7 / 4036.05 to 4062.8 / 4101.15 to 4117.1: -0.2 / 22.2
